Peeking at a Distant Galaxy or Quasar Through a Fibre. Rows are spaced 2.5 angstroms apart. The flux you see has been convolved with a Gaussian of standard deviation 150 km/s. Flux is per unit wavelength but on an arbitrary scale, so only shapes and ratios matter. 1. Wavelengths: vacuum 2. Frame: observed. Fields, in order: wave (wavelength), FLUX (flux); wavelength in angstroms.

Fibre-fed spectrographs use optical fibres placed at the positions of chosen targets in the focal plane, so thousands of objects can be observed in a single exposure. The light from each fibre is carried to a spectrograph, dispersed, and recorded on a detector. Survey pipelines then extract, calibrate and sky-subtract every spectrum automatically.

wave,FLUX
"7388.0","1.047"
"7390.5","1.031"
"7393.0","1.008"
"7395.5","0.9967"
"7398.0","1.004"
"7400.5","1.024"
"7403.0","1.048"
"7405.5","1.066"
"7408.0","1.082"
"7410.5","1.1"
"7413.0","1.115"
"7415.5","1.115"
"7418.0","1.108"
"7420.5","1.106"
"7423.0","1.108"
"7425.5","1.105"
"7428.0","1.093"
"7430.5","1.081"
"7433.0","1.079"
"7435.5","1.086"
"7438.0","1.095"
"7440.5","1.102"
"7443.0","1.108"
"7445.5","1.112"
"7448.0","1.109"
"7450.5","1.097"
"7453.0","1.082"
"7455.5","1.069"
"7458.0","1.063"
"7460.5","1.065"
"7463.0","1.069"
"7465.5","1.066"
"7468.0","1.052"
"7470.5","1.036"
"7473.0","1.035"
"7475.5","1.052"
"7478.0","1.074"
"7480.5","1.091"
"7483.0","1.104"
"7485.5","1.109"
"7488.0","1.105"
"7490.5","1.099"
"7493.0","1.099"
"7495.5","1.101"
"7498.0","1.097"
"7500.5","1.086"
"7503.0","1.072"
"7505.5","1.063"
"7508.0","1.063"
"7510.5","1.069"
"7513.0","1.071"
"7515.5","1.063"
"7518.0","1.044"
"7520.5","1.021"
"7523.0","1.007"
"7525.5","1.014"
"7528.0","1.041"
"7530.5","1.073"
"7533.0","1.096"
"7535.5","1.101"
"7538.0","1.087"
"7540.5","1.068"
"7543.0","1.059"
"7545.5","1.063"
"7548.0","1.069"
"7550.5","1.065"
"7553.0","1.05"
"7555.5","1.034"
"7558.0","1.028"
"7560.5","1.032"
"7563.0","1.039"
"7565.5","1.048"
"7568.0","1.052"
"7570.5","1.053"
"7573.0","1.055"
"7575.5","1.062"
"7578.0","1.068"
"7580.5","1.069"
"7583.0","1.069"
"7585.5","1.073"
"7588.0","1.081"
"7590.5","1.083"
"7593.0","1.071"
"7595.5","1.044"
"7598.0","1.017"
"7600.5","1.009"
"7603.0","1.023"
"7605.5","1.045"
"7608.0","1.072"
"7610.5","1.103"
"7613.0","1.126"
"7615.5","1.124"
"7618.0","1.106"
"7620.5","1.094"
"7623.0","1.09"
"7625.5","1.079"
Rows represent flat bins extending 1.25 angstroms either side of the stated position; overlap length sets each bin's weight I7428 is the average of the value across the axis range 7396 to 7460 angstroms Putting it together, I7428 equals 1.08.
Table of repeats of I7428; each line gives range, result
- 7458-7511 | 1.08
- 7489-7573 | 1.06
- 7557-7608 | 1.05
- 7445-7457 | 1.09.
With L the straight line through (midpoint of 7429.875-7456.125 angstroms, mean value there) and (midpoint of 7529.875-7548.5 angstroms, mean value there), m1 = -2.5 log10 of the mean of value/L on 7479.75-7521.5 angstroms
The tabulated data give 0.00 mag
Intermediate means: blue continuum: 1.09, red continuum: 1.08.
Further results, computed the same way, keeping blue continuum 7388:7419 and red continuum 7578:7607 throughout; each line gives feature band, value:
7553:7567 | 0.02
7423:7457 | -0.04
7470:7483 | -0.01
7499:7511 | -0.02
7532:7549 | -0.02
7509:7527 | 0.01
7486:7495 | -0.05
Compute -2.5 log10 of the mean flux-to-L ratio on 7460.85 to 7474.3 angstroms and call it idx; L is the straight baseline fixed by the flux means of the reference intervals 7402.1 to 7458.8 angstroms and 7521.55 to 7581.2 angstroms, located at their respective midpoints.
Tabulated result 0.03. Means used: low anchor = 1.09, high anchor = 1.06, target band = 1.05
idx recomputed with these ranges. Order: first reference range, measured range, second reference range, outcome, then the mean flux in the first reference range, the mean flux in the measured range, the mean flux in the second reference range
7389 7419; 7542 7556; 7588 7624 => 0.010 mag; 1.06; 1.06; 1.07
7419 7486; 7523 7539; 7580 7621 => 0.013 mag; 1.08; 1.06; 1.07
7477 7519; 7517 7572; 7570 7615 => 0.022 mag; 1.08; 1.05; 1.06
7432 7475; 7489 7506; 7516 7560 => -0.024 mag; 1.08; 1.09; 1.05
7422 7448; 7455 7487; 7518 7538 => 0.012 mag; 1.1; 1.07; 1.05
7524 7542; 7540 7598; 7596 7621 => 0.012 mag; 1.07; 1.06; 1.07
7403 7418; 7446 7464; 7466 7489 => -0.001 mag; 1.09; 1.08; 1.07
